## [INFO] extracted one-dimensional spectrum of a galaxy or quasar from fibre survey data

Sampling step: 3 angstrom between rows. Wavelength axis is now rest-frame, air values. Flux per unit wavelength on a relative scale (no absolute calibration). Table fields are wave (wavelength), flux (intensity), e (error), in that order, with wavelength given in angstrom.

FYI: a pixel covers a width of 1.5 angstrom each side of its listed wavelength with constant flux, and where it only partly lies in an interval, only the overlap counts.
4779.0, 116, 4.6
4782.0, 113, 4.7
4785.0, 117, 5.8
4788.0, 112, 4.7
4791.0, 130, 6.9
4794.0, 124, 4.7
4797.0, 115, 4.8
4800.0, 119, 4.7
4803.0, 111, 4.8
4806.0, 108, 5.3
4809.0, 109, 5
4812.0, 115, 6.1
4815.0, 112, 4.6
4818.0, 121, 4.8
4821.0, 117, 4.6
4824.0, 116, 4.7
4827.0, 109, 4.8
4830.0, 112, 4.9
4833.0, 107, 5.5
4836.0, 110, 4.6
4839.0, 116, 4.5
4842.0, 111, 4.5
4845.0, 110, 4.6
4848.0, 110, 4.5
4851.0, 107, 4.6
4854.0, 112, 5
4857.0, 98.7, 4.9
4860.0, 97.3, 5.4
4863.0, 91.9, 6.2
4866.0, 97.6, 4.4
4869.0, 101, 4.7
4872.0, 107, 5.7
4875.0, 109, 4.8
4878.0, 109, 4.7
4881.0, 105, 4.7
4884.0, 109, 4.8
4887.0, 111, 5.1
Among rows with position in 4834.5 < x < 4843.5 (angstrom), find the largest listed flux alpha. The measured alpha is 116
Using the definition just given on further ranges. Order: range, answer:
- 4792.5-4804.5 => 124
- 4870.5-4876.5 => 109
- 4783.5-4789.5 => 117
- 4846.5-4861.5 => 112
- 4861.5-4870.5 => 101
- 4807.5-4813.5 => 115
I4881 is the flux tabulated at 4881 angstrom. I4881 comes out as 105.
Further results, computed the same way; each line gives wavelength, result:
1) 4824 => 116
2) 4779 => 116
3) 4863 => 91.9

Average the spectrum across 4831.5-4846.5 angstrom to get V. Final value 111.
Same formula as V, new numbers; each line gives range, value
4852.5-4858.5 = 105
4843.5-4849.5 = 110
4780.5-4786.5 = 115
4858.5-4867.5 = 95.6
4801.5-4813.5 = 111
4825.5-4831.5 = 110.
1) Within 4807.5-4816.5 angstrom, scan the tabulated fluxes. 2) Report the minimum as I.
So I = 109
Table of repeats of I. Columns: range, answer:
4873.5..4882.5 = 105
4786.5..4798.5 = 112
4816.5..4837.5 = 107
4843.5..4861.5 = 97.3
